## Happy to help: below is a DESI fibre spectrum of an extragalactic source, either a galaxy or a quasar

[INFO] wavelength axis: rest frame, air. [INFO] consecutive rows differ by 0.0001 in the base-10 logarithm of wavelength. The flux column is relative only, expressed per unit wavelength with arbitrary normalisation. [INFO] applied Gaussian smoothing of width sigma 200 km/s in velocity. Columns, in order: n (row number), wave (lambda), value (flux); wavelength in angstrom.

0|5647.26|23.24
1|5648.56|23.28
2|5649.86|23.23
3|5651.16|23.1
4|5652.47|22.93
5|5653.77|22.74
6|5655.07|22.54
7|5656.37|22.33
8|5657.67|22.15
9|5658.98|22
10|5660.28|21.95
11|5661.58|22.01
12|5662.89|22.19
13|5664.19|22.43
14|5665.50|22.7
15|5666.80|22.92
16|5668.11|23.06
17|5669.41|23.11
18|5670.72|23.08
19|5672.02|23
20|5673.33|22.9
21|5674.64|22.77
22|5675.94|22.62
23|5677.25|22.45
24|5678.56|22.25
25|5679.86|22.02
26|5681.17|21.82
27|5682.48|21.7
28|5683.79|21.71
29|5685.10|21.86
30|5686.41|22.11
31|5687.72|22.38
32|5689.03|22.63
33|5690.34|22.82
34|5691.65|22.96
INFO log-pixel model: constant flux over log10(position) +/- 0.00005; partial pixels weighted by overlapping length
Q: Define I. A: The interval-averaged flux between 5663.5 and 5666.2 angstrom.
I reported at 22.6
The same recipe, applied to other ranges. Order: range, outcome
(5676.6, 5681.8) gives 22.1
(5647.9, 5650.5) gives 23.3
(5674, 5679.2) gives 22.5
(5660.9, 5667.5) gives 22.4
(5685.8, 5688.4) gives 22.2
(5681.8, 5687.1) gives 21.8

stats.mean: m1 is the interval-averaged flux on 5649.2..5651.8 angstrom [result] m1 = 23.2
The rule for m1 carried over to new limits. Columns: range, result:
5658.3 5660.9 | 21.9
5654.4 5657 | 22.5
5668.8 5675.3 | 23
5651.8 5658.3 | 22.5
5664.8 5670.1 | 22.9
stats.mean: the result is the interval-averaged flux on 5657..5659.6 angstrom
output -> 22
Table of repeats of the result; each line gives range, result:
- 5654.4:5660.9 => 22.2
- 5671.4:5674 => 22.9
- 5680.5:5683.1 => 21.7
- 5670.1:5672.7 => 23.1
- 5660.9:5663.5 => 22.1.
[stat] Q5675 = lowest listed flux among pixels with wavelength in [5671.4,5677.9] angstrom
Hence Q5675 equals 22.45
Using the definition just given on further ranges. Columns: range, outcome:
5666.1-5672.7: 22.92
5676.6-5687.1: 21.7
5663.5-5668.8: 22.43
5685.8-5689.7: 22.11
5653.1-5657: 22.33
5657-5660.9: 21.95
